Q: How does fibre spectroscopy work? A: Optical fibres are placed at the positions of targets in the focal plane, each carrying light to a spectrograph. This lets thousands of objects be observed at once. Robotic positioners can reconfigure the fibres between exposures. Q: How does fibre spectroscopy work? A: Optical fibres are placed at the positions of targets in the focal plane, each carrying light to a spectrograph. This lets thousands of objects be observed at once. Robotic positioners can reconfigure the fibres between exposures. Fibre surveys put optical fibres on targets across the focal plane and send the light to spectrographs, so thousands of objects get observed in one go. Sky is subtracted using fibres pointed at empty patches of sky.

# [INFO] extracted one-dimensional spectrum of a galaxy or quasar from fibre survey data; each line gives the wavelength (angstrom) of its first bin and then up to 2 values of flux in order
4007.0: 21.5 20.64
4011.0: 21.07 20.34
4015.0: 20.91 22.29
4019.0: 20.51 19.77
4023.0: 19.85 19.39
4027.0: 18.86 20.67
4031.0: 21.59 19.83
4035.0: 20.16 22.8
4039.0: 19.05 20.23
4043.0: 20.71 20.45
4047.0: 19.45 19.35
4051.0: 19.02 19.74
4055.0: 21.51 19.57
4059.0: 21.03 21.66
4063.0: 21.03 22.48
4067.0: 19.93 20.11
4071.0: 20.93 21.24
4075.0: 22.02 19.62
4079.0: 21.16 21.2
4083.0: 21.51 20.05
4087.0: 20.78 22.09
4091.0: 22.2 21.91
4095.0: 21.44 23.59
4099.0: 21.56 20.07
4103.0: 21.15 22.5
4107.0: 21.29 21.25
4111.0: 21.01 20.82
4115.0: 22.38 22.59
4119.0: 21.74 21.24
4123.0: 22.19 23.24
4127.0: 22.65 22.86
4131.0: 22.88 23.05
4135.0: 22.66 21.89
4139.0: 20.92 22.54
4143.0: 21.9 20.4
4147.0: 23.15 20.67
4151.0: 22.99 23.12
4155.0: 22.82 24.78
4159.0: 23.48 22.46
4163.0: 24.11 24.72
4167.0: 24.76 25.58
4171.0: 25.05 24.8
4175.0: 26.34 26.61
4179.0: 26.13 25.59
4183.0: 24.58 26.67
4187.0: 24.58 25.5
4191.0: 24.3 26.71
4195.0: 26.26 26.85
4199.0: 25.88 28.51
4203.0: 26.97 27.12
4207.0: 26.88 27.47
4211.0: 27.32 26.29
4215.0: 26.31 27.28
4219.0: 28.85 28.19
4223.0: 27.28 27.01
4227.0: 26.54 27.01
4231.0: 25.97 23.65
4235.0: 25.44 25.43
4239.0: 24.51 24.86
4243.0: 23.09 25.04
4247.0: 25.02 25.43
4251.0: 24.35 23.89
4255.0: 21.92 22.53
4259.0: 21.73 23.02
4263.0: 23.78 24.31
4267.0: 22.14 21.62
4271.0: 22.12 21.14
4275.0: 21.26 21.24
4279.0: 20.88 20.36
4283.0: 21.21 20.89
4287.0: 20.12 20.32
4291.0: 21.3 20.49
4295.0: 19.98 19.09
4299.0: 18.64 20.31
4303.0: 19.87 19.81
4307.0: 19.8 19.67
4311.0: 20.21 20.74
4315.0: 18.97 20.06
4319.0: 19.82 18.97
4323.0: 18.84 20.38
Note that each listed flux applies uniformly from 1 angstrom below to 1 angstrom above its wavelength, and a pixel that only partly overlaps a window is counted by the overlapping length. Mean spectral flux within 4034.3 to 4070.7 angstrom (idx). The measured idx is 20.5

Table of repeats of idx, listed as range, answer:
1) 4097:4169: 22.4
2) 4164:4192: 25.4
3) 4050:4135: 21.4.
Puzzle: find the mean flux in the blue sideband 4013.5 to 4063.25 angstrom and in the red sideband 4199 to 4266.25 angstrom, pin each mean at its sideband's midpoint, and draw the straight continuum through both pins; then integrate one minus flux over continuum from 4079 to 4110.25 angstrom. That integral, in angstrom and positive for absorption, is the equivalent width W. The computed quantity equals 0.5 angstrom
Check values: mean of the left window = 20.4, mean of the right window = 25.5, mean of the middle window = 21.5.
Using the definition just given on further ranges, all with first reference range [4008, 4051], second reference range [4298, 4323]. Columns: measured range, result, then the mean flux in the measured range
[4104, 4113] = -0.6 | 21.4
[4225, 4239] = -4.1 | 25.7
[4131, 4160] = -3.5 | 22.5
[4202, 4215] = -4.6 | 27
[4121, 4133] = -1.5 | 22.7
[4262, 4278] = -1.9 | 22.2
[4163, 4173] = -2.4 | 24.9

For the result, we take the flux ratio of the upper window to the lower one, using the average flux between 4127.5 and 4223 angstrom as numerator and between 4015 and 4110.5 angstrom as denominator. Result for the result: 1.19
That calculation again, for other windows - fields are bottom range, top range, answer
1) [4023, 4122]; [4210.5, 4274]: 1.18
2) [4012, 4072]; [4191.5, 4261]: 1.26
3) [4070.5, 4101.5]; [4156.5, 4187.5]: 1.17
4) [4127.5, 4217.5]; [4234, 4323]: 0.88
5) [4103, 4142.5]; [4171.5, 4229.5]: 1.20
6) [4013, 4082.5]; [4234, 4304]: 1.08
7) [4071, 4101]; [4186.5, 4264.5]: 1.20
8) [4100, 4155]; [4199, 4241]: 1.21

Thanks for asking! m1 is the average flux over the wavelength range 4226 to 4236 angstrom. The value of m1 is 25.7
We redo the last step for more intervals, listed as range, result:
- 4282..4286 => 21.1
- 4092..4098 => 22.3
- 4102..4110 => 21.5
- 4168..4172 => 25.3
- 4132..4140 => 22.1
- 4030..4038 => 21.1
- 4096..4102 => 21.7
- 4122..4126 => 22.7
